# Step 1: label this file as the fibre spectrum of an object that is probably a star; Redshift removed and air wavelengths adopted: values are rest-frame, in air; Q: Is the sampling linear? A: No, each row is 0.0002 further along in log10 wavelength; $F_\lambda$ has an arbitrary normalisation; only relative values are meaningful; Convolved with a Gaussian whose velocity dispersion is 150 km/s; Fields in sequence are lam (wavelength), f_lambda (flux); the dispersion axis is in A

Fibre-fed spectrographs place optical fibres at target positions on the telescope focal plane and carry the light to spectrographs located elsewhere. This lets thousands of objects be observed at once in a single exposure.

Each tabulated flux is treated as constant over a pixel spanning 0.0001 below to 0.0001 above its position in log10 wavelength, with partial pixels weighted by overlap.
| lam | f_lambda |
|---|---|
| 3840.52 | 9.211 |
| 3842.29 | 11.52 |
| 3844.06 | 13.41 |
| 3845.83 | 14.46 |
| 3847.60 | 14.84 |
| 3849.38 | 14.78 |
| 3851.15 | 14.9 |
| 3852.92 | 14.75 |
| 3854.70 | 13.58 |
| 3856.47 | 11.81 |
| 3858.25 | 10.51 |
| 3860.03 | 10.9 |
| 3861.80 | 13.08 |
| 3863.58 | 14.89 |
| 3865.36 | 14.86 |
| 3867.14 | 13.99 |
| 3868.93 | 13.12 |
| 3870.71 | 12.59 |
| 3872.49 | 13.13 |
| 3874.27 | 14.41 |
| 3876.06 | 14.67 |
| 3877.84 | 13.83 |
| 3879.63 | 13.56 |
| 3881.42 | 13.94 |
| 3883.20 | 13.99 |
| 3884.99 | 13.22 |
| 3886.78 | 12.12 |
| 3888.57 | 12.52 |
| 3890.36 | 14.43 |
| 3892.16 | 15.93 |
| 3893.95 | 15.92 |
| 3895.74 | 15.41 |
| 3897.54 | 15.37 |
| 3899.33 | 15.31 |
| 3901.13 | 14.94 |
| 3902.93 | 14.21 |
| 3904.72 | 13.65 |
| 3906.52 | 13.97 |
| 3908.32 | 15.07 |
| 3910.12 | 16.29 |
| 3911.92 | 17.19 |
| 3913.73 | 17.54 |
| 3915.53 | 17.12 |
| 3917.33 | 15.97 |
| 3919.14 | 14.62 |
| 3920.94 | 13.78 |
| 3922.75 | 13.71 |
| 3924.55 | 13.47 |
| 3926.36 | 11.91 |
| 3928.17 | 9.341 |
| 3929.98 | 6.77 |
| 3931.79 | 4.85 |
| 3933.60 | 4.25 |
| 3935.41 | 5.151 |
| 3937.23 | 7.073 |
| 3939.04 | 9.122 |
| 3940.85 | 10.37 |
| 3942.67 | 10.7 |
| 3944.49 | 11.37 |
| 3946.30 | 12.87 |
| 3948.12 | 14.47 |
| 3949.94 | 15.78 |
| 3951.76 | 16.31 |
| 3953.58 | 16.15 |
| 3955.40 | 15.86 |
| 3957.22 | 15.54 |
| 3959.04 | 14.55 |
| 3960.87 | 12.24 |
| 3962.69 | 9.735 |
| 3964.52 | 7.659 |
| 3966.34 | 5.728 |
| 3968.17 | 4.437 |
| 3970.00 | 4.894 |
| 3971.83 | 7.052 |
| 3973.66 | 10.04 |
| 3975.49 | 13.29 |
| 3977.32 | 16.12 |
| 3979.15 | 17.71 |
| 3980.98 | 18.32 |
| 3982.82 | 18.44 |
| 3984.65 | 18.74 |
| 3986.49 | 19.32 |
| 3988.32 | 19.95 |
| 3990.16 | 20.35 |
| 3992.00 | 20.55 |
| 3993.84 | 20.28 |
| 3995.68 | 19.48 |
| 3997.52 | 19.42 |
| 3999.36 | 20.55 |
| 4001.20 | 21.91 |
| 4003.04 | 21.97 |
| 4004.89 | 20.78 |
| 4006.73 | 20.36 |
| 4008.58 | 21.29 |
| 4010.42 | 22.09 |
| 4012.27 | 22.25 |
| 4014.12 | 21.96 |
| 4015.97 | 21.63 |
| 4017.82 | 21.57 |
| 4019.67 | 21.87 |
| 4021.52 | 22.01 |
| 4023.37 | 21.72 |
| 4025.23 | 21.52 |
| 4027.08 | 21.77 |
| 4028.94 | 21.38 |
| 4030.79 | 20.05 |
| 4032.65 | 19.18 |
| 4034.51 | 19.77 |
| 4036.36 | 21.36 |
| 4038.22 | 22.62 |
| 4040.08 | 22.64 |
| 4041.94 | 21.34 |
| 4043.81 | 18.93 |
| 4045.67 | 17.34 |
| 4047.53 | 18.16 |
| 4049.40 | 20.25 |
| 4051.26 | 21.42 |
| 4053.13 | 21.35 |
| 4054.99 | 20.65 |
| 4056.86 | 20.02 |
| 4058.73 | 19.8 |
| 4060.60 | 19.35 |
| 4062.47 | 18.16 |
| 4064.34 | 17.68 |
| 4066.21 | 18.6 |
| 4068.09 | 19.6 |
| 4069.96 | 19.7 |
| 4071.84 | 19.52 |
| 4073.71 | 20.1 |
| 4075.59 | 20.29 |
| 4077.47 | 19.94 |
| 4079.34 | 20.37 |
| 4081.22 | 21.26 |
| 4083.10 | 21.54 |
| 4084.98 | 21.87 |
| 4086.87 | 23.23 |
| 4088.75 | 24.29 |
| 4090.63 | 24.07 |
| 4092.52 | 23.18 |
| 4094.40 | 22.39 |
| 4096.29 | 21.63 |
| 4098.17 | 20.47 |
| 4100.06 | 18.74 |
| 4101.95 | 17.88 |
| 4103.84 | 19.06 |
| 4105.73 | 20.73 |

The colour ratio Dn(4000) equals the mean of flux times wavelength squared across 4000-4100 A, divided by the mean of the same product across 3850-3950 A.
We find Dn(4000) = 1.73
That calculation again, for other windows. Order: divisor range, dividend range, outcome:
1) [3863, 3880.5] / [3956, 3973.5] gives 0.70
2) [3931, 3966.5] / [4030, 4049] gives 1.89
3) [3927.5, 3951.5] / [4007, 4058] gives 2.29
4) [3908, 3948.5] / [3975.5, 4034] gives 1.80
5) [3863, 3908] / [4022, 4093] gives 1.59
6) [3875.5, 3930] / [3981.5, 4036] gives 1.53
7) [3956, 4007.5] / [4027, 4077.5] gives 1.32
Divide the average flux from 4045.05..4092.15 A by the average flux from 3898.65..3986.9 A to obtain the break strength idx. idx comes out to 1.6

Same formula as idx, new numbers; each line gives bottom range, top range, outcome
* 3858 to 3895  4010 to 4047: 1.54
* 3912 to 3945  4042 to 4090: 1.82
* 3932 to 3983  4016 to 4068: 1.78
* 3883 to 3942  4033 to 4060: 1.59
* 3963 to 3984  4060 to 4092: 1.82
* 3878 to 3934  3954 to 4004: 1.13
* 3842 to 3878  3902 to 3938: 0.91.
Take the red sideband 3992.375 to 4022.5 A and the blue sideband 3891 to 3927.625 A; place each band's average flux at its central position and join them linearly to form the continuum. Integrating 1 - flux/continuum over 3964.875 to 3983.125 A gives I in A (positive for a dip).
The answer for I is 7.6 A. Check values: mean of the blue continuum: 15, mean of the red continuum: 21.2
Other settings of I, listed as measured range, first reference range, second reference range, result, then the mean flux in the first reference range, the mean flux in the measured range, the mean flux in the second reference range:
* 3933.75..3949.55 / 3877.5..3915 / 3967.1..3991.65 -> 4.97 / 14.7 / 10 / 14.6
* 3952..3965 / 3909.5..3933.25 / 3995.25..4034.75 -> 2.19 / 13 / 13.4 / 21.2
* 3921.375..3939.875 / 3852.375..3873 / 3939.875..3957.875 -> 6.77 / 13.1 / 8.69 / 13.9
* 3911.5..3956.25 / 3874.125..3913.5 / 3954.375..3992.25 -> 6.30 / 14.6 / 12.2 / 13.7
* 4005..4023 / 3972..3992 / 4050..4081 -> -3.53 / 17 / 21.6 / 19.8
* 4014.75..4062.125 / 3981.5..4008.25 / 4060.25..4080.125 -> -2.33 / 20.1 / 20.7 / 19.4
